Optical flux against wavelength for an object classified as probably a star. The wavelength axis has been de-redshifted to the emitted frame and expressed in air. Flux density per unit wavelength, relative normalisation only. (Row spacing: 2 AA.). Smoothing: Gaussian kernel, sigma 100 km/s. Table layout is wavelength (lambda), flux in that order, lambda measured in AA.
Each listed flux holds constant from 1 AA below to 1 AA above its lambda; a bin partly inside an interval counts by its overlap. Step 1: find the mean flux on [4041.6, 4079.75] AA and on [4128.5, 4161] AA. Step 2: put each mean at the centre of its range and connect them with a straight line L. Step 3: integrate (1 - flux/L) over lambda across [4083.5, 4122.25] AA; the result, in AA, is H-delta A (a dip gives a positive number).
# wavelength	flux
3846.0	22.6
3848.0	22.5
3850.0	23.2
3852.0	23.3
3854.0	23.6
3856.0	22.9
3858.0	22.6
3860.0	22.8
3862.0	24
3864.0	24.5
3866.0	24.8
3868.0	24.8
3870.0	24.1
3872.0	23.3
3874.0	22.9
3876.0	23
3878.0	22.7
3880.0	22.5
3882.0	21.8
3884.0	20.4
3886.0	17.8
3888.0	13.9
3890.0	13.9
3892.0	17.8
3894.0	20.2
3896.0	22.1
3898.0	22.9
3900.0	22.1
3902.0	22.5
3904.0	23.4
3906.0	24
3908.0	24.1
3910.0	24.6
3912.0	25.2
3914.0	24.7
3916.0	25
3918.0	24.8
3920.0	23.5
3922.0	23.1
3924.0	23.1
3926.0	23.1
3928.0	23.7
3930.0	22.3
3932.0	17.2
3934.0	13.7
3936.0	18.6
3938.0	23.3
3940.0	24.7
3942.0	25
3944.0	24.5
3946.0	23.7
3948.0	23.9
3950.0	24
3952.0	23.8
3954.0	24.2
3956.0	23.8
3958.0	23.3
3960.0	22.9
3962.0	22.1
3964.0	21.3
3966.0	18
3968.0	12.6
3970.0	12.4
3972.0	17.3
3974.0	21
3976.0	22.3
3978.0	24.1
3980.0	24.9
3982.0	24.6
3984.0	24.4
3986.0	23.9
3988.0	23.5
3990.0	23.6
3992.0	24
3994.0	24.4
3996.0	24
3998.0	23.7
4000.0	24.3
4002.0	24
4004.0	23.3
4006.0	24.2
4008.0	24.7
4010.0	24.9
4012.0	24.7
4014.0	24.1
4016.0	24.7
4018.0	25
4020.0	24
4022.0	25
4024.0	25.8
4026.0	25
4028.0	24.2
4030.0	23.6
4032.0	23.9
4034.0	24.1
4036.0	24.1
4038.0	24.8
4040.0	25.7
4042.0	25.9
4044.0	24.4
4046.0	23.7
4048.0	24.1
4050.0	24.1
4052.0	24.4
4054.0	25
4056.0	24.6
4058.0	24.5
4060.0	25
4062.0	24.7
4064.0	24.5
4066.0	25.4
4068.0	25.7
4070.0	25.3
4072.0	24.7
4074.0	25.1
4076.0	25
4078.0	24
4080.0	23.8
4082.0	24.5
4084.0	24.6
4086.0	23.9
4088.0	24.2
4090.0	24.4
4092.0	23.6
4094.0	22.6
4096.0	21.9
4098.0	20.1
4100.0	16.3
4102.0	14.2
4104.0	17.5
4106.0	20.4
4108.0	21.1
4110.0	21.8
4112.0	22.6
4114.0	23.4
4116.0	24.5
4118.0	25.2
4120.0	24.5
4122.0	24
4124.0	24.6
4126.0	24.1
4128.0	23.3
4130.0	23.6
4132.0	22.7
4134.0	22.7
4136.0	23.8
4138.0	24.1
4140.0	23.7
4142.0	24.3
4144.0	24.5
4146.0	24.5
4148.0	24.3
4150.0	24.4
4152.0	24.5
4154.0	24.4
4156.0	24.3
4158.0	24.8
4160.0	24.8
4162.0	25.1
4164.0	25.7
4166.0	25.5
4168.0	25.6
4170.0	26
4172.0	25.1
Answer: 3.8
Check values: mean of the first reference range 24.7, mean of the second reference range 24.1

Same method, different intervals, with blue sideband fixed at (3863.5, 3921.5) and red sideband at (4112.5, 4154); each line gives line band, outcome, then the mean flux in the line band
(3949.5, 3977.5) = 2.7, 20.6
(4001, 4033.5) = -1.7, 24.4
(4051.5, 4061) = -0.5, 24.7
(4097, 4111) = 3.0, 18.8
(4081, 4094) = -0.2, 24.1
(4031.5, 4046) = -0.8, 24.7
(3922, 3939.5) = 1.3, 20.9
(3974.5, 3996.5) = -0.9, 23.9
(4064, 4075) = -0.7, 25.2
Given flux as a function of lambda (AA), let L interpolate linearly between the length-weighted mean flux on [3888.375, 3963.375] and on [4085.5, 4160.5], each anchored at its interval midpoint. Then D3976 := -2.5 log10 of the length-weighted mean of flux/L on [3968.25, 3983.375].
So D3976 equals 0.10 mag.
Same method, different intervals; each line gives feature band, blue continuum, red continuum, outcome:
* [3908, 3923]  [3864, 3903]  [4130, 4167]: -0.128 mag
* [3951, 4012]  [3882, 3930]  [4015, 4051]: 0.046 mag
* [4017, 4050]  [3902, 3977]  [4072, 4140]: -0.094 mag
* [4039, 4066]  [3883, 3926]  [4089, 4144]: -0.112 mag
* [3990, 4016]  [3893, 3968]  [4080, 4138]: -0.074 mag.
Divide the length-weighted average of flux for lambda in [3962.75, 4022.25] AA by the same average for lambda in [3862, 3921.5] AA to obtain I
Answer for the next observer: 1.02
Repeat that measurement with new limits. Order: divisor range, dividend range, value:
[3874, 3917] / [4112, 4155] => 1.11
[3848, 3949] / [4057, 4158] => 1.05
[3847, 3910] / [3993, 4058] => 1.11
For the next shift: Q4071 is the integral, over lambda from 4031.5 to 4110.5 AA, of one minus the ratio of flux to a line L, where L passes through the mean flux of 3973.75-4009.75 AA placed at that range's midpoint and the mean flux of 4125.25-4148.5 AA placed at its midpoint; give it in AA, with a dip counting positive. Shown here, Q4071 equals 1.3 AA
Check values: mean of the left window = 23.9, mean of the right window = 23.8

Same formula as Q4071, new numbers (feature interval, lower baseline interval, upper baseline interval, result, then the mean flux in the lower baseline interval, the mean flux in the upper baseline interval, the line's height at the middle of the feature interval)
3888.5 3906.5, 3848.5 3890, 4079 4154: 1.3 AA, 22.2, 22.9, 22.3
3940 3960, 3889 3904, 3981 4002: -1.4 AA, 20.4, 24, 22.5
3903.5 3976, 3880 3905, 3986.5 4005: -1.4 AA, 20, 23.9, 21.8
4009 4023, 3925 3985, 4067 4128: -1.5 AA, 21.7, 22.9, 22.2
